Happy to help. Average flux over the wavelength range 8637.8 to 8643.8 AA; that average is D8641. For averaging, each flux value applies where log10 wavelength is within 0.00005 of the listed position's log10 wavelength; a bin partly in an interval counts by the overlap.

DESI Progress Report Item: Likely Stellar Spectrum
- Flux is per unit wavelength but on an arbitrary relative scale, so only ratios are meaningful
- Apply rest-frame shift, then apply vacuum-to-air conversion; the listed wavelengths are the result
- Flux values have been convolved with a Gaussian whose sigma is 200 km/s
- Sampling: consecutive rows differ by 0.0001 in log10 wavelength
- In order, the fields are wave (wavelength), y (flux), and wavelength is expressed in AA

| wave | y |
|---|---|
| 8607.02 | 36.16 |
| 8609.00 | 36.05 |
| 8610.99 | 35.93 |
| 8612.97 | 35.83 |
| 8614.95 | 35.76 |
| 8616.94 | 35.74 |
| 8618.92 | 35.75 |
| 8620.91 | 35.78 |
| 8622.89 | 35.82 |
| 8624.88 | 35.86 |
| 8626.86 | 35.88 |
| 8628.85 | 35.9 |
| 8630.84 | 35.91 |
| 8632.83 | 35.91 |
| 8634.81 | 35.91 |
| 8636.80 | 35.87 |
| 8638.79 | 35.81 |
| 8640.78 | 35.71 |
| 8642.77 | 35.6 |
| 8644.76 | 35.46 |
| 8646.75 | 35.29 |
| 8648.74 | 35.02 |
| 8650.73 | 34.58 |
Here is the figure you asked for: 35.7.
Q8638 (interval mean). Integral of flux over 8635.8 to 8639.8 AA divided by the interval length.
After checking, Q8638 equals 35.8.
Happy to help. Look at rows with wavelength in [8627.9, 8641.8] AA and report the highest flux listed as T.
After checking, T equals 35.91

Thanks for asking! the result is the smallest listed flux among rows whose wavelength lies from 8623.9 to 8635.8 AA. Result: 35.86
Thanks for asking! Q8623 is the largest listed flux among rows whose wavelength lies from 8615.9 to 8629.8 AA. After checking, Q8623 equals 35.9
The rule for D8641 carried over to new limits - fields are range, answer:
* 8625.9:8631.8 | 35.9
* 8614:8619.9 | 35.7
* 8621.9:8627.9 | 35.9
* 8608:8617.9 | 35.8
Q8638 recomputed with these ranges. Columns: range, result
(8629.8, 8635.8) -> 35.9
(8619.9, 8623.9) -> 35.8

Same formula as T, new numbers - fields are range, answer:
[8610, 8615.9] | 35.93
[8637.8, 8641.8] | 35.81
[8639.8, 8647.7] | 35.71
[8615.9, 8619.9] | 35.75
